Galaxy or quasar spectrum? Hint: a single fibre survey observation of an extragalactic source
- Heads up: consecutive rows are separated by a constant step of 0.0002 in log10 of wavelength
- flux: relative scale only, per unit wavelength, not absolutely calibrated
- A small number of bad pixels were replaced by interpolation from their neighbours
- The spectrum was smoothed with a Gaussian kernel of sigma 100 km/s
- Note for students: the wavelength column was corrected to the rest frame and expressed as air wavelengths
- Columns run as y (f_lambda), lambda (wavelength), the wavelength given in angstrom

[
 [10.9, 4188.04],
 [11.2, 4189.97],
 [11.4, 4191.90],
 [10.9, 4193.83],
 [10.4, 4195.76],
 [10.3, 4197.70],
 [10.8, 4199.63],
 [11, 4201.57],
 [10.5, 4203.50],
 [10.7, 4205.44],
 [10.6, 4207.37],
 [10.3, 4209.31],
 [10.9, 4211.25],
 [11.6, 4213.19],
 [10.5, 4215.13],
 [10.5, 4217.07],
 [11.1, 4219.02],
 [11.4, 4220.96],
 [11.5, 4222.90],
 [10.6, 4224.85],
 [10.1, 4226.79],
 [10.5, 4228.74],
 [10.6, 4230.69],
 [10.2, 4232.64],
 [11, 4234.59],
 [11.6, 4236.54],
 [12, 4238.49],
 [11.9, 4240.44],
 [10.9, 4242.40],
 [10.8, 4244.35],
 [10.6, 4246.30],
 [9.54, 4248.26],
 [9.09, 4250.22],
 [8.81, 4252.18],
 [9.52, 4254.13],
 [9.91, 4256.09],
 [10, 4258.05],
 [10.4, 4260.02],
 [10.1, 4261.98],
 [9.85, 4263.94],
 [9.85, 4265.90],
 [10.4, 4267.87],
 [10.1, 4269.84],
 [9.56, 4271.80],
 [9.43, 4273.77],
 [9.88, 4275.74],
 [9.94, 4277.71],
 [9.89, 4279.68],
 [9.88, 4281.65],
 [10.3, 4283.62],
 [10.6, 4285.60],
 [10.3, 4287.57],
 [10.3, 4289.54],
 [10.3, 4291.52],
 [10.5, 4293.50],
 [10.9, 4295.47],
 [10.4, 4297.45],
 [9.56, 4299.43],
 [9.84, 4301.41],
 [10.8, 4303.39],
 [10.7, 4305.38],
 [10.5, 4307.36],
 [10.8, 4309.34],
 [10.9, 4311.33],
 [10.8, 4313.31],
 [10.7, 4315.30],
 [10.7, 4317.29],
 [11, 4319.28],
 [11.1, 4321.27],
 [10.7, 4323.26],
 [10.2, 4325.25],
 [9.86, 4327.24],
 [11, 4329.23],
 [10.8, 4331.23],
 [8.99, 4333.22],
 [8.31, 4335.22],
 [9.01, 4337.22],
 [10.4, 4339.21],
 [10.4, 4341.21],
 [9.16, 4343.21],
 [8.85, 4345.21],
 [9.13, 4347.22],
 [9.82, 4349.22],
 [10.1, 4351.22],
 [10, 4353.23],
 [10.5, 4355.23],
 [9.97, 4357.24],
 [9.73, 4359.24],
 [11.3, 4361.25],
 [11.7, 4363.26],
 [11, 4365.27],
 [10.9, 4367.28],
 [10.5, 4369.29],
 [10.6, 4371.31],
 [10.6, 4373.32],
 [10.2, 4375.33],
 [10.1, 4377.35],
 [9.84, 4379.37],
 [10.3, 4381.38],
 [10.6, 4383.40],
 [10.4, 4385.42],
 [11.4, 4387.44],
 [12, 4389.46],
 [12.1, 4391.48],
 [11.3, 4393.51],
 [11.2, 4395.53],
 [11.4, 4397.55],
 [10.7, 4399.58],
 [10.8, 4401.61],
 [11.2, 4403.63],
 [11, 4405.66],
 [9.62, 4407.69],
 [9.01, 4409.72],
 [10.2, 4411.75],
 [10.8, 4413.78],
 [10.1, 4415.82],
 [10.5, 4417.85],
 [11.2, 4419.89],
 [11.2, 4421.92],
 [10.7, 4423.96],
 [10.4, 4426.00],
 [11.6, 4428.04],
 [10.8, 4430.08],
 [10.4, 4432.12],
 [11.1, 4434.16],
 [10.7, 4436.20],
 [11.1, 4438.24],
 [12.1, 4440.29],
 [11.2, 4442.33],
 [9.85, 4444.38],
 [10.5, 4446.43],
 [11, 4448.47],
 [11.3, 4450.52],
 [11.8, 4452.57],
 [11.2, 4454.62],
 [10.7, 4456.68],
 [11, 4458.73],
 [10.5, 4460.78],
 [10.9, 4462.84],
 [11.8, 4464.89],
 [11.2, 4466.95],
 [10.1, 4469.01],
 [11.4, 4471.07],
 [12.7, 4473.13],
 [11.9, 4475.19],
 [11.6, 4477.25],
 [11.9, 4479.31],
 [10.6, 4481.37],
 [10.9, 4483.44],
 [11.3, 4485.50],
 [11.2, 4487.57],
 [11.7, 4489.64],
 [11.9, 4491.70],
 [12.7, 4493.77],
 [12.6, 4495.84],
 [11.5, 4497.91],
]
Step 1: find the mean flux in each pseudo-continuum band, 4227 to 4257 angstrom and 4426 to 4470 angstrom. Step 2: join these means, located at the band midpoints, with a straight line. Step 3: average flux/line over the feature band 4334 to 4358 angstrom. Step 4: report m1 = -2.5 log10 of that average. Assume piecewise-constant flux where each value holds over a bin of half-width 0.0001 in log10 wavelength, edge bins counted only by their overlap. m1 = 0.12 mag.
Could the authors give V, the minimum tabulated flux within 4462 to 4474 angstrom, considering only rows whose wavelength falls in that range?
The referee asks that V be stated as 10.1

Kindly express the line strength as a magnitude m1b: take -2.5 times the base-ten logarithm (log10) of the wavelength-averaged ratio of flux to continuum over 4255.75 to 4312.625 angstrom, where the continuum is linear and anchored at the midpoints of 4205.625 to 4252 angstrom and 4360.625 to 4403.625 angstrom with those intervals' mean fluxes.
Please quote 0.061 mag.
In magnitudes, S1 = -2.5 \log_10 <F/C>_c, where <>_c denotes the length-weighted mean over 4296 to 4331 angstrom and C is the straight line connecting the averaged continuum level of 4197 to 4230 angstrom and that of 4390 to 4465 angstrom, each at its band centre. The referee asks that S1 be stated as 0.025 mag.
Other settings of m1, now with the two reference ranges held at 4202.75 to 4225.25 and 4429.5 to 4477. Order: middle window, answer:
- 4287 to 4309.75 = 0.06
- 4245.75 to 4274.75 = 0.12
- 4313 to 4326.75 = 0.03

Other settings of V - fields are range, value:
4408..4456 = 9.01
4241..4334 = 8.81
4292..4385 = 8.31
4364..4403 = 9.84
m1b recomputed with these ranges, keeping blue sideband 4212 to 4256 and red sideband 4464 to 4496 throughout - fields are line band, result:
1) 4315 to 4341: 0.081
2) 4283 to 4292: 0.049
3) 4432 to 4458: 0.040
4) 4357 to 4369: 0.031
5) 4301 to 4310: 0.035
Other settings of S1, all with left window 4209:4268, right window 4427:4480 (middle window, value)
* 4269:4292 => 0.064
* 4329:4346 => 0.129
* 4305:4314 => -0.002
